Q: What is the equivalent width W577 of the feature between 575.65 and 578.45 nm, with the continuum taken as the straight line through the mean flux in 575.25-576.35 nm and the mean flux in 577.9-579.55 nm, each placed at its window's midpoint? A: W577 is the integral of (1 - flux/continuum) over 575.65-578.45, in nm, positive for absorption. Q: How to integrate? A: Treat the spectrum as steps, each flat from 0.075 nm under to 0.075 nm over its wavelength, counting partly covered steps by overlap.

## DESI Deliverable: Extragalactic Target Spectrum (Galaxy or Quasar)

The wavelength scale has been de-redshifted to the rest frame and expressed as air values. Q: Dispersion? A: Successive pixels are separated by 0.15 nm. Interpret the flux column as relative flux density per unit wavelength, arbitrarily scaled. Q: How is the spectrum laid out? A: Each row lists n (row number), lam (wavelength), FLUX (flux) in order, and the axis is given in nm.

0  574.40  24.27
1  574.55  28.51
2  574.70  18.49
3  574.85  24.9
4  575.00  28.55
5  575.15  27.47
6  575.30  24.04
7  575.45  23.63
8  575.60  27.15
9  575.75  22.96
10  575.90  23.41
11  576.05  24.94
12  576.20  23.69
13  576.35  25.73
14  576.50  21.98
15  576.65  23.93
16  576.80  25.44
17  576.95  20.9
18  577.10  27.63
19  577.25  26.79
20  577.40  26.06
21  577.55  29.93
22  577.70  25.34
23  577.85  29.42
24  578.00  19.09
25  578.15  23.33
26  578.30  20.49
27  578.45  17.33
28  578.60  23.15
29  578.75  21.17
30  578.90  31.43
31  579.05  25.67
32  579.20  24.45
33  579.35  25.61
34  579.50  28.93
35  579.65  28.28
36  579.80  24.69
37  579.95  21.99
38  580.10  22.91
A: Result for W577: -0.029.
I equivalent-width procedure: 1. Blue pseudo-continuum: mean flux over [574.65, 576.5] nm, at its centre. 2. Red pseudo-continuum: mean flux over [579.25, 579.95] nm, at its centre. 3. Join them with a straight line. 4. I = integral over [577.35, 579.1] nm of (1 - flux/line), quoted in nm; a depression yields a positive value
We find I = 0.092 nm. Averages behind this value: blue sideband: 24.6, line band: 24.3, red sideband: 26.3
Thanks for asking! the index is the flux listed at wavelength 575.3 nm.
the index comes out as 24.04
